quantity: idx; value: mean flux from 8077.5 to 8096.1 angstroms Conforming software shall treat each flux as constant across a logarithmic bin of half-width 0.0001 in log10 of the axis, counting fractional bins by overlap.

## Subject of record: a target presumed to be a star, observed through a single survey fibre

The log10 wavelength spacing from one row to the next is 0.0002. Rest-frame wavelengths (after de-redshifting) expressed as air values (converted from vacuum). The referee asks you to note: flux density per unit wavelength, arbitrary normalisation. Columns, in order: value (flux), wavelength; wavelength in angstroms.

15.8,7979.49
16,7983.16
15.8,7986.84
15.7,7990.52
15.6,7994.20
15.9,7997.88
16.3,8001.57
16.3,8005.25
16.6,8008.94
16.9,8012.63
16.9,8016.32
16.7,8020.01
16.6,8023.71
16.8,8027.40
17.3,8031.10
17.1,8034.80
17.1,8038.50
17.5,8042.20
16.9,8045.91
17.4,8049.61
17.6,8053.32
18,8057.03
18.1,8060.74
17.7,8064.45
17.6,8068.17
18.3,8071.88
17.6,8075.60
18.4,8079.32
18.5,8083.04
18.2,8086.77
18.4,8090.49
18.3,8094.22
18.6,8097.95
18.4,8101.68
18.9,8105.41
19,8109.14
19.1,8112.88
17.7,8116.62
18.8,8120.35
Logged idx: 18.4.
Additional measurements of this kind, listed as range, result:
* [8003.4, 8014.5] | 16.6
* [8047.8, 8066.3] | 17.8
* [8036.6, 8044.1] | 17.3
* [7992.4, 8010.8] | 16.1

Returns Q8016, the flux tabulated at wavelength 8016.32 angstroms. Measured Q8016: 16.9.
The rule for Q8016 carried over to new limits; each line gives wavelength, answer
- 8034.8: 17.1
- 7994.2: 15.6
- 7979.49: 15.8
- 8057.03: 18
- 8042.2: 17.5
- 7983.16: 16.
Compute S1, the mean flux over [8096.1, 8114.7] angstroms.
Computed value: 18.8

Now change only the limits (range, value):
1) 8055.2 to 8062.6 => 18.1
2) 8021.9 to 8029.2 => 16.7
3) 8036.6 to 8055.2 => 17.3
